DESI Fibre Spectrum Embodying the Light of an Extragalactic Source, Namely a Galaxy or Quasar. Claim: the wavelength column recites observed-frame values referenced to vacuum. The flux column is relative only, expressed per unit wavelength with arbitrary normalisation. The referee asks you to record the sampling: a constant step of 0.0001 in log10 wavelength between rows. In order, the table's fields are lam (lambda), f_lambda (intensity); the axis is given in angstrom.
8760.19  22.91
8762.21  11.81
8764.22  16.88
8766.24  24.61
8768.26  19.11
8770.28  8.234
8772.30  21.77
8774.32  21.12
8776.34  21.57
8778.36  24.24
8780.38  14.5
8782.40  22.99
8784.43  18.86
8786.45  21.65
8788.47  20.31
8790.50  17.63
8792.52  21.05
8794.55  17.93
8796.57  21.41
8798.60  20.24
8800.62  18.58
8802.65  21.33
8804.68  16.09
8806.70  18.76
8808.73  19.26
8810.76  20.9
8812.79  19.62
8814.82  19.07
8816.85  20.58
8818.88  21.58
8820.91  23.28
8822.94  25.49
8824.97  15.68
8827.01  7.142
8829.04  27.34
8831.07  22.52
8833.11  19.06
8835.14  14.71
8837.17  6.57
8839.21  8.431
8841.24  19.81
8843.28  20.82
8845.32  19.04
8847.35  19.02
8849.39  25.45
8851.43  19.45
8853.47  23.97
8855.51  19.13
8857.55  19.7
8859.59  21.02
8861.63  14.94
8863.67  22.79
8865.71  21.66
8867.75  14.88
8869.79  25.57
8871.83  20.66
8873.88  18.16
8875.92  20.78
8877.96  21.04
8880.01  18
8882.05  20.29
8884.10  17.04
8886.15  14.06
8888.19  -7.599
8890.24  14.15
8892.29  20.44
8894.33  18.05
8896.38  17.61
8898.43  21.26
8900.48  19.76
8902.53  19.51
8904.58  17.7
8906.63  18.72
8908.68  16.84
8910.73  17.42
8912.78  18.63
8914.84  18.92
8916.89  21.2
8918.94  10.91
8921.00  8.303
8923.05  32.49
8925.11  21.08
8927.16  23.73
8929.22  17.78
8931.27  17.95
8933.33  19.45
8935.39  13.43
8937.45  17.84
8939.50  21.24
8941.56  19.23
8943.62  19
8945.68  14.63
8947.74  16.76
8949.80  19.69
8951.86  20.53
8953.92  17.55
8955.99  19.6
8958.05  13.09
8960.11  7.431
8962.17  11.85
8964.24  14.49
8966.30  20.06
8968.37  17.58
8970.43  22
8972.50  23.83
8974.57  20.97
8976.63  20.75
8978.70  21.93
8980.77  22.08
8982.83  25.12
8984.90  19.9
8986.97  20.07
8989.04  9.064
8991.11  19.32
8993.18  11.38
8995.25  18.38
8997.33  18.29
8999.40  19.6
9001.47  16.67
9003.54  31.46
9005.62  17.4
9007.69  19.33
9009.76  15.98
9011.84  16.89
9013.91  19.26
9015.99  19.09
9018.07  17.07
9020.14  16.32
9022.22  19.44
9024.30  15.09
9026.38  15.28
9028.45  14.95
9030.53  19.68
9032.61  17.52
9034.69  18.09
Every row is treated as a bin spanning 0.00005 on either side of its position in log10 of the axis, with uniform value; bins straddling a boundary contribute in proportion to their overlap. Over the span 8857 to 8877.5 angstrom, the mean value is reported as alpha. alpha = 20.1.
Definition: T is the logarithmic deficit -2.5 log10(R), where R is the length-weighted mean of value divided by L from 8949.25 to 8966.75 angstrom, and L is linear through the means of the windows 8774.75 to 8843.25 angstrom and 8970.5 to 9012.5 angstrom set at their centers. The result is 0.22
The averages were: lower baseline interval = 19.1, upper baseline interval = 19.5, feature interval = 15.8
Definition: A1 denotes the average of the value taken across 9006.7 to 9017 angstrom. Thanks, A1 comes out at 18.1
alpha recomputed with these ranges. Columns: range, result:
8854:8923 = 17.9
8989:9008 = 18.5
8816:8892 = 18.3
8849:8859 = 21.3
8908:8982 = 18.4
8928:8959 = 17.9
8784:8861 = 19.3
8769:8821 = 19.6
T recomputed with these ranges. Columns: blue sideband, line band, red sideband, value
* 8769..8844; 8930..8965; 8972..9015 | 0.153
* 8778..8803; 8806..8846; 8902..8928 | 0.065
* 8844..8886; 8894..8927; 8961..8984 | 0.067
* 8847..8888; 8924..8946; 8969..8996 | 0.036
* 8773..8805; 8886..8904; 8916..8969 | 0.190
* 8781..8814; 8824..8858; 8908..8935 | 0.074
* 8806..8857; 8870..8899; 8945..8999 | 0.109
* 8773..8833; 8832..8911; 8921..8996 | 0.081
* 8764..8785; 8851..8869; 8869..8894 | -0.142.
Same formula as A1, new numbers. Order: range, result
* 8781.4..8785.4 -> 20.9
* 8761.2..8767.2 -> 17.7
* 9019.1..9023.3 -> 17.9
